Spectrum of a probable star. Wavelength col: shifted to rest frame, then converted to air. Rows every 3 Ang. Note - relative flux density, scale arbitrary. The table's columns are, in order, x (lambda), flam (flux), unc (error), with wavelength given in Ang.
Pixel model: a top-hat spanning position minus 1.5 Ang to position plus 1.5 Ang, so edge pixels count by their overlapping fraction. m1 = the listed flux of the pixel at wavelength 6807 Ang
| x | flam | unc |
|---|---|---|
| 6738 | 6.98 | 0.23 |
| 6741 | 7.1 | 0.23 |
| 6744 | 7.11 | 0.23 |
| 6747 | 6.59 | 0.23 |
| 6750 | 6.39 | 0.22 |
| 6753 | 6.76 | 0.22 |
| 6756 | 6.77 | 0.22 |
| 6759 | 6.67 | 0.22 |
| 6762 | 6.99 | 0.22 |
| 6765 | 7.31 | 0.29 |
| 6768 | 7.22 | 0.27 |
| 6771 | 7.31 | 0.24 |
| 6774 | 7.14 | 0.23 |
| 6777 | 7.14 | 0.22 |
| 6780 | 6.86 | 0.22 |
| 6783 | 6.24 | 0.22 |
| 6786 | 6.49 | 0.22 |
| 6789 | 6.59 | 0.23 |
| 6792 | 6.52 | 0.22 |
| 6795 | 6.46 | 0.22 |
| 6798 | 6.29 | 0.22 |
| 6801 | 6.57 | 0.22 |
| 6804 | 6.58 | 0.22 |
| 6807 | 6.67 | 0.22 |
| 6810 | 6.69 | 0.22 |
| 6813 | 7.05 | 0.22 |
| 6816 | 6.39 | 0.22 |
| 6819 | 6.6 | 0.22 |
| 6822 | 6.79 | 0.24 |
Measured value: 6.67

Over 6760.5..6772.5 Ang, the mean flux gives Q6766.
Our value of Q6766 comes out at 7.21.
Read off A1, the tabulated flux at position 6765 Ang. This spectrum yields 7.31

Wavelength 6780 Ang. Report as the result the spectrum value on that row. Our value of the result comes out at 6.86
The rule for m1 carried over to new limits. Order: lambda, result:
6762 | 6.99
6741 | 7.1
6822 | 6.79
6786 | 6.49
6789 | 6.59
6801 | 6.57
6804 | 6.58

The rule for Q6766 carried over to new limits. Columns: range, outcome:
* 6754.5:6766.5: 6.93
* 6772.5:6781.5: 7.05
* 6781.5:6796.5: 6.46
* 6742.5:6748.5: 6.85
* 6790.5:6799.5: 6.42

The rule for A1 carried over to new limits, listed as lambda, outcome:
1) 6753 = 6.76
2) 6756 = 6.77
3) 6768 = 7.22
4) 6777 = 7.14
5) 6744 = 7.11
